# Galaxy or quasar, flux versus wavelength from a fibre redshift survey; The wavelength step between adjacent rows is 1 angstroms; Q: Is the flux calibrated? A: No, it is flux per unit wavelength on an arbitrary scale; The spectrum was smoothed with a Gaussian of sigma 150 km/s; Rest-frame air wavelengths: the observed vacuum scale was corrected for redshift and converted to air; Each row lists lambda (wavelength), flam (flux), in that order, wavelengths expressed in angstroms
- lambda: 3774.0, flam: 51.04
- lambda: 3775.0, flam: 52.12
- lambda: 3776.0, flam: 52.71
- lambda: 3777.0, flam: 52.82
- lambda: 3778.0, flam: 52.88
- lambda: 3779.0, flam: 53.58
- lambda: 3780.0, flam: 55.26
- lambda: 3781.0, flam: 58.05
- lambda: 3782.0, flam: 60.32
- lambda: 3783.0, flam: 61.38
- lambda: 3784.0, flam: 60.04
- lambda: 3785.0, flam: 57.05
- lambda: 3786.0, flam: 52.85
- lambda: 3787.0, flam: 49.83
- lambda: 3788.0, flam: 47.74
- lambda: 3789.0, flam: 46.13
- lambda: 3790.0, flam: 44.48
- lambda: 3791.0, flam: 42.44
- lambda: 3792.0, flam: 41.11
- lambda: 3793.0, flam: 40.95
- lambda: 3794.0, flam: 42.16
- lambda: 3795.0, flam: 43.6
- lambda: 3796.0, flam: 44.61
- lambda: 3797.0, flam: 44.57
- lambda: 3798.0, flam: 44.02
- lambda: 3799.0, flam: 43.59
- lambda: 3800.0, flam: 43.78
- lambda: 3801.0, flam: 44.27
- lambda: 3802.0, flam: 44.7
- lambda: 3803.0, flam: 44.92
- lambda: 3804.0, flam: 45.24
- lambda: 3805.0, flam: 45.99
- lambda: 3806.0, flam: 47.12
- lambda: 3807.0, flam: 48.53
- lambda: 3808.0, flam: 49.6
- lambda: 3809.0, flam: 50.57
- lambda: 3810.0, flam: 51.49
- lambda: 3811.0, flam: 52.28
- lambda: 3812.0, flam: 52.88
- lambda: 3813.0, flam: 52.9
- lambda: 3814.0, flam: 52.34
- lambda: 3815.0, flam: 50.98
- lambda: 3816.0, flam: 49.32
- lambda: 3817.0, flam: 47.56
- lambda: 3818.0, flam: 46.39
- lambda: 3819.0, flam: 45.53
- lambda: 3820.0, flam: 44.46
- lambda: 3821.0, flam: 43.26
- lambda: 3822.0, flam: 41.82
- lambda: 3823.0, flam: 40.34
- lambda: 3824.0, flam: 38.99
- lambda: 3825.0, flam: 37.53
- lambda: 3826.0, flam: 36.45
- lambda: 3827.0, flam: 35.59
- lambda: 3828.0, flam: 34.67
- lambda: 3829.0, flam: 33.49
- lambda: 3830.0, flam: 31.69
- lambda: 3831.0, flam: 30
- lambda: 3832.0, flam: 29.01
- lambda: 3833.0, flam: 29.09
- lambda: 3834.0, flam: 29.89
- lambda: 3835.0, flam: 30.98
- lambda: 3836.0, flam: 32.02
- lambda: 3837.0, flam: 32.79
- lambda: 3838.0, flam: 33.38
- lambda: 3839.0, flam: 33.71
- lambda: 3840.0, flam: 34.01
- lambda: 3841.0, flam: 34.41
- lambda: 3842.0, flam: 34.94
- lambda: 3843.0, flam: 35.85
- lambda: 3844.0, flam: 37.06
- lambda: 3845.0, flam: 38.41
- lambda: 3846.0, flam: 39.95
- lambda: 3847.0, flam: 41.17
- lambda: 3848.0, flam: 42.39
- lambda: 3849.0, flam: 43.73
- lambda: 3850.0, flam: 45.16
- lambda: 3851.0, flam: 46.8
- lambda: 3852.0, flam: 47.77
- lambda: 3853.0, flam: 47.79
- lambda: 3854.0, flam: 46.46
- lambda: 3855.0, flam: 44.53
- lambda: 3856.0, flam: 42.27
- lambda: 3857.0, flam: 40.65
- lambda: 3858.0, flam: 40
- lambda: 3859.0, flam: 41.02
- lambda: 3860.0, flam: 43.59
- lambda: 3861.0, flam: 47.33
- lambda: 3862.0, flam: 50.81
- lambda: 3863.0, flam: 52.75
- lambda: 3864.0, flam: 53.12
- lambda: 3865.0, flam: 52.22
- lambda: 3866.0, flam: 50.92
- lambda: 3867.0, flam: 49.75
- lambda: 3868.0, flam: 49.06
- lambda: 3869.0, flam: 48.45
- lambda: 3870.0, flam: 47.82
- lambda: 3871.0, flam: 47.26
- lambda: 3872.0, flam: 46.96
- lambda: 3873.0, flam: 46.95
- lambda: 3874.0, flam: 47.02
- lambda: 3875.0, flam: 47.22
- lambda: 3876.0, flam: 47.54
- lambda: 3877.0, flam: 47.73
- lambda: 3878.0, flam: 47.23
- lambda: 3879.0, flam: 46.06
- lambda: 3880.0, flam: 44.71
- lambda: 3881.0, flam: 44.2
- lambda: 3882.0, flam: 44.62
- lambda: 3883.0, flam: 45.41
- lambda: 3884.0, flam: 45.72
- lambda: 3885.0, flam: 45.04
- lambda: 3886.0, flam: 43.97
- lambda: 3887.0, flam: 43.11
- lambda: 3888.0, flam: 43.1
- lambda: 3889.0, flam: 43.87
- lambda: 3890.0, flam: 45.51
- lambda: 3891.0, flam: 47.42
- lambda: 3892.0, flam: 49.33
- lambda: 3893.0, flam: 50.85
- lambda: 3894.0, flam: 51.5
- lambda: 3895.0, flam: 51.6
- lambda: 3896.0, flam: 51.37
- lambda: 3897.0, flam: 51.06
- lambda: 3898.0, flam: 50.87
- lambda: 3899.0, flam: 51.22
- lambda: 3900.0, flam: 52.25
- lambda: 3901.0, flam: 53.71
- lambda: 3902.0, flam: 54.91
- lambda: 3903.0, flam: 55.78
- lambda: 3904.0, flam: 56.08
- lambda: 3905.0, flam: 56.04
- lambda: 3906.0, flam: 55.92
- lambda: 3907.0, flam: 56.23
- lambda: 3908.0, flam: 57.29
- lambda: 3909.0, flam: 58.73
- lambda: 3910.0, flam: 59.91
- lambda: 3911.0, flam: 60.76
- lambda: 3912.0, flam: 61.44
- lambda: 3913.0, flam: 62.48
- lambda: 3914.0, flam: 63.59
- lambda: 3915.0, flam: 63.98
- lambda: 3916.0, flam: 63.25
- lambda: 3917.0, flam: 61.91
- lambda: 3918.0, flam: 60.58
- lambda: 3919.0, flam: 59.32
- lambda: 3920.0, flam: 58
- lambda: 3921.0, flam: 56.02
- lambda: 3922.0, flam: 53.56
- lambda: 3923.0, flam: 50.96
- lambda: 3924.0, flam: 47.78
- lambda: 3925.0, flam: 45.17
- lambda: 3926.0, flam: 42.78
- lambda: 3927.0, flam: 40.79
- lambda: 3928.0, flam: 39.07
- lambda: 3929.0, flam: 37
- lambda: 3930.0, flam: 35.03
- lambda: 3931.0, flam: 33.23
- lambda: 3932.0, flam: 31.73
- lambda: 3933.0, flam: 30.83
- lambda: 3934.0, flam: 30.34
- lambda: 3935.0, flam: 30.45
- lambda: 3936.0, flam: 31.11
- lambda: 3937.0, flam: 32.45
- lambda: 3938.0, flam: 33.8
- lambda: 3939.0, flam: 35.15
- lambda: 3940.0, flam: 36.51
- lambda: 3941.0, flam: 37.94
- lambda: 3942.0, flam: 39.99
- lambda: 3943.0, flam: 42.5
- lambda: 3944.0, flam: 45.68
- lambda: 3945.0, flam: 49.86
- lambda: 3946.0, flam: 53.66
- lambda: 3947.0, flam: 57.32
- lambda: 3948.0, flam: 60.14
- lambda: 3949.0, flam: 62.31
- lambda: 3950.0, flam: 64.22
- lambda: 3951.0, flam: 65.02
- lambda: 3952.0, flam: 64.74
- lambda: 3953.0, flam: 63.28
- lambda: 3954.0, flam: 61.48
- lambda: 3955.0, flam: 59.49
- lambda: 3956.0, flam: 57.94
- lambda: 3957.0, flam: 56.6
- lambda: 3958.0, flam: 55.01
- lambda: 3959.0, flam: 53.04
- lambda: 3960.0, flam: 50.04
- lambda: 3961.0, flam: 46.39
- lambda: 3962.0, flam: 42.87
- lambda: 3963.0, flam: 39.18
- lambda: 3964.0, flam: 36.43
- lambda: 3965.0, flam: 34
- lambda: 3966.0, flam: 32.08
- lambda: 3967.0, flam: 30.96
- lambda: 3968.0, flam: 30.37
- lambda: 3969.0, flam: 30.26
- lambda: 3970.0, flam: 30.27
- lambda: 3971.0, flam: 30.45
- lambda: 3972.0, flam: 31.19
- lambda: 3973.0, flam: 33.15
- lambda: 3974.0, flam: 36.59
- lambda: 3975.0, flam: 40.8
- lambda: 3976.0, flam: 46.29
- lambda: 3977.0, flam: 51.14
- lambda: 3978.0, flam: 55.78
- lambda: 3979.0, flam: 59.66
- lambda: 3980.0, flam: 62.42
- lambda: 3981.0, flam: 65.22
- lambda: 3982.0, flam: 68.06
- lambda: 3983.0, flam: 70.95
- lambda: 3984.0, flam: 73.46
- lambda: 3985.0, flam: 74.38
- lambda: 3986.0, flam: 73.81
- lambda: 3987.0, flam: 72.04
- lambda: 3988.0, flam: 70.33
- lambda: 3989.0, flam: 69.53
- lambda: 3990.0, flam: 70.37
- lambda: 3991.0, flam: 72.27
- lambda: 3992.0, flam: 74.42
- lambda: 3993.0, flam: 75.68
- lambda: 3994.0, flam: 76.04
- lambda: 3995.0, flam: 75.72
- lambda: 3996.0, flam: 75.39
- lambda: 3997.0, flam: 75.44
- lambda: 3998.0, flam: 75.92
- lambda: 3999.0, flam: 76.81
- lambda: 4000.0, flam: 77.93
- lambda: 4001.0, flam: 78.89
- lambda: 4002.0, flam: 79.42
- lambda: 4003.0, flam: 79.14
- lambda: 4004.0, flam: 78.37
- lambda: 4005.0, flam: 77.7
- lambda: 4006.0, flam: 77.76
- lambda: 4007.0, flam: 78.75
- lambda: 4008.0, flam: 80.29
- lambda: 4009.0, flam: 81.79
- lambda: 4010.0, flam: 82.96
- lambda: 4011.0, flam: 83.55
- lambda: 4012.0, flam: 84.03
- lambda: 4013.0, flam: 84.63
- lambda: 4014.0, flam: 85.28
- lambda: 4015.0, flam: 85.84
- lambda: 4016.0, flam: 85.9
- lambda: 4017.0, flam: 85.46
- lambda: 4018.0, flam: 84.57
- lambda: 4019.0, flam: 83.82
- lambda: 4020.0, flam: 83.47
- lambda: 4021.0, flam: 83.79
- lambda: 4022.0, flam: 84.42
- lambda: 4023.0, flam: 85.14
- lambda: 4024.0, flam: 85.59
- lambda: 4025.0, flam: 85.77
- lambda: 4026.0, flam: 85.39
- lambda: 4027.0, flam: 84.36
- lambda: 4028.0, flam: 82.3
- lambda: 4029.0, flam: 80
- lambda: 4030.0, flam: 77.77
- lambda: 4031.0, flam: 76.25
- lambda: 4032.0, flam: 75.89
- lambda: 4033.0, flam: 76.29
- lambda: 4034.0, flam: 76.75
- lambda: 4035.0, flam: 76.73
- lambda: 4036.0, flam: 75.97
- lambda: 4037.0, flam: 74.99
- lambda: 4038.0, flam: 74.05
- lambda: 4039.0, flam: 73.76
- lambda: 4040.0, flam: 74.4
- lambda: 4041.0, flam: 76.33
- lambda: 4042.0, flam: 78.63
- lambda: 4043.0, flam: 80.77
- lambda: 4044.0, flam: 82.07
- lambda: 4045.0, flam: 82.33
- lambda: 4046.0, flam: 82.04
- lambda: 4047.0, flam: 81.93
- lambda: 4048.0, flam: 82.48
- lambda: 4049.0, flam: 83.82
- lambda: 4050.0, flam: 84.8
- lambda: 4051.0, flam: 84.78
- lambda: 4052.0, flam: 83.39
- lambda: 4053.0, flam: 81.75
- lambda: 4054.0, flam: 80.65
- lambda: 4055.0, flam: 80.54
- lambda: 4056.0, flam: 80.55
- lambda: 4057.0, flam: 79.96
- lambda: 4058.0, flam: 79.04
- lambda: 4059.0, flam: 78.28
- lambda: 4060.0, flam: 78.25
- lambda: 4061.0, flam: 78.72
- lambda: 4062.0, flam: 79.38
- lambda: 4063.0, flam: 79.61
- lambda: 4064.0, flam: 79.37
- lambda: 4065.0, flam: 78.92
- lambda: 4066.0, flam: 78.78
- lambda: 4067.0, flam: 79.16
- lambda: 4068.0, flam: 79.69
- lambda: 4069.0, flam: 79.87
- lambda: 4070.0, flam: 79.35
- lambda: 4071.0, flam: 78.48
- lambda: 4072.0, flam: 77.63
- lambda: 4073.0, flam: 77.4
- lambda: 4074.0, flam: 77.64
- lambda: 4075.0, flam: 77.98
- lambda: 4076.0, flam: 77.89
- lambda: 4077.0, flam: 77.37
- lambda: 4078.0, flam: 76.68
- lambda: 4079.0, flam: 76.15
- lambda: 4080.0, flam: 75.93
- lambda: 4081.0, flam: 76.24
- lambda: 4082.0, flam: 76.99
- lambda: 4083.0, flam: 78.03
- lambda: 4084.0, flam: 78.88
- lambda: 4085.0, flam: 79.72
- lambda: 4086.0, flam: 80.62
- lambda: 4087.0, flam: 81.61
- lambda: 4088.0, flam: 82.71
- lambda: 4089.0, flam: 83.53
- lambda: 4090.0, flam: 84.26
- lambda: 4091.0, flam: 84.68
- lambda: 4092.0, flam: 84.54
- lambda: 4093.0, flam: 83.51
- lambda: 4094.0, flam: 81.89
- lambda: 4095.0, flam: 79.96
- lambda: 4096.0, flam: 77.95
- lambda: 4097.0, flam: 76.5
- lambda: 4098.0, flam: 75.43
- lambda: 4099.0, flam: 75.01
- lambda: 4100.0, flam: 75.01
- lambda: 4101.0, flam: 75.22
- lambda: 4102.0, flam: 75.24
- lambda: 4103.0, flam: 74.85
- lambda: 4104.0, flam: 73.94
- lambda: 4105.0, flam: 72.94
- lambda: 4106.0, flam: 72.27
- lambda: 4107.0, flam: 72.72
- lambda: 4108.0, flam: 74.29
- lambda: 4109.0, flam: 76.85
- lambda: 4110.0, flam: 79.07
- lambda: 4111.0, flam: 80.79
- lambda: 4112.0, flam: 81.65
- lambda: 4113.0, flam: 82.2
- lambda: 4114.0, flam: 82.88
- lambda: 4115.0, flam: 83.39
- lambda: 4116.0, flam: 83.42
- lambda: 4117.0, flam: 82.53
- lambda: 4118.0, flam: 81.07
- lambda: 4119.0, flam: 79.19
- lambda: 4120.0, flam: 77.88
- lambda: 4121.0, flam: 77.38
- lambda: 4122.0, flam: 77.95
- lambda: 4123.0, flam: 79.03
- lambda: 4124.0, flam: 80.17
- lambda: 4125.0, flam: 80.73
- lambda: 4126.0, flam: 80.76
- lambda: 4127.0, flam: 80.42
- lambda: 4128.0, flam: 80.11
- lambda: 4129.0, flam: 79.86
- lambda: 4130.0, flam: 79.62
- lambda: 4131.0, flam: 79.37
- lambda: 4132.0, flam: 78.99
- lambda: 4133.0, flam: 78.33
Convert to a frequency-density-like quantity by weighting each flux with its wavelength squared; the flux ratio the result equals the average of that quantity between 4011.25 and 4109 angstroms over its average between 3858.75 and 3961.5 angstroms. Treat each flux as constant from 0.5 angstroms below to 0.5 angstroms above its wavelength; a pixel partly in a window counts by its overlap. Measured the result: 1.73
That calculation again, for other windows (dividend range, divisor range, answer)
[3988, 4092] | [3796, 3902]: 1.98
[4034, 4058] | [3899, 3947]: 1.75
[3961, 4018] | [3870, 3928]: 1.31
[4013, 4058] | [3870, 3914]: 1.72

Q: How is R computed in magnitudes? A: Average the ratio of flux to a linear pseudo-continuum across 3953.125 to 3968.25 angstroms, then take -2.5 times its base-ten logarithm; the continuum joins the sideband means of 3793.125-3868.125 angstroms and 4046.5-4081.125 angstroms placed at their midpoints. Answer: 0.333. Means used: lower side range 42.7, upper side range 79.5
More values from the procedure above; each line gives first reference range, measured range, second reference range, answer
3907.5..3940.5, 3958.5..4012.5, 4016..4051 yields 0.092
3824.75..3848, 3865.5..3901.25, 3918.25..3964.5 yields -0.193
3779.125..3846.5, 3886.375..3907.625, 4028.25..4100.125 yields 0.089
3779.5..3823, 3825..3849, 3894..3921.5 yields 0.424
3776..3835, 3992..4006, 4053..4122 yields -0.129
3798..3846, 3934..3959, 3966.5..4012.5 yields 0.192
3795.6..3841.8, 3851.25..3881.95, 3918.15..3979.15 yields -0.103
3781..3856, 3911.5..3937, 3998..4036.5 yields 0.312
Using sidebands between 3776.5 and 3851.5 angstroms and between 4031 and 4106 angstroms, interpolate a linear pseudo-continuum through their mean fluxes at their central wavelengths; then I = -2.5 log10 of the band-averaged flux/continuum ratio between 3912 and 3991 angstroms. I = 0.25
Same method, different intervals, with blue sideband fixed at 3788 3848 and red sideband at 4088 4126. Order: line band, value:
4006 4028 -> -0.239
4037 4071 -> -0.111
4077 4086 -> -0.026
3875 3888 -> 0.096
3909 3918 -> -0.152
